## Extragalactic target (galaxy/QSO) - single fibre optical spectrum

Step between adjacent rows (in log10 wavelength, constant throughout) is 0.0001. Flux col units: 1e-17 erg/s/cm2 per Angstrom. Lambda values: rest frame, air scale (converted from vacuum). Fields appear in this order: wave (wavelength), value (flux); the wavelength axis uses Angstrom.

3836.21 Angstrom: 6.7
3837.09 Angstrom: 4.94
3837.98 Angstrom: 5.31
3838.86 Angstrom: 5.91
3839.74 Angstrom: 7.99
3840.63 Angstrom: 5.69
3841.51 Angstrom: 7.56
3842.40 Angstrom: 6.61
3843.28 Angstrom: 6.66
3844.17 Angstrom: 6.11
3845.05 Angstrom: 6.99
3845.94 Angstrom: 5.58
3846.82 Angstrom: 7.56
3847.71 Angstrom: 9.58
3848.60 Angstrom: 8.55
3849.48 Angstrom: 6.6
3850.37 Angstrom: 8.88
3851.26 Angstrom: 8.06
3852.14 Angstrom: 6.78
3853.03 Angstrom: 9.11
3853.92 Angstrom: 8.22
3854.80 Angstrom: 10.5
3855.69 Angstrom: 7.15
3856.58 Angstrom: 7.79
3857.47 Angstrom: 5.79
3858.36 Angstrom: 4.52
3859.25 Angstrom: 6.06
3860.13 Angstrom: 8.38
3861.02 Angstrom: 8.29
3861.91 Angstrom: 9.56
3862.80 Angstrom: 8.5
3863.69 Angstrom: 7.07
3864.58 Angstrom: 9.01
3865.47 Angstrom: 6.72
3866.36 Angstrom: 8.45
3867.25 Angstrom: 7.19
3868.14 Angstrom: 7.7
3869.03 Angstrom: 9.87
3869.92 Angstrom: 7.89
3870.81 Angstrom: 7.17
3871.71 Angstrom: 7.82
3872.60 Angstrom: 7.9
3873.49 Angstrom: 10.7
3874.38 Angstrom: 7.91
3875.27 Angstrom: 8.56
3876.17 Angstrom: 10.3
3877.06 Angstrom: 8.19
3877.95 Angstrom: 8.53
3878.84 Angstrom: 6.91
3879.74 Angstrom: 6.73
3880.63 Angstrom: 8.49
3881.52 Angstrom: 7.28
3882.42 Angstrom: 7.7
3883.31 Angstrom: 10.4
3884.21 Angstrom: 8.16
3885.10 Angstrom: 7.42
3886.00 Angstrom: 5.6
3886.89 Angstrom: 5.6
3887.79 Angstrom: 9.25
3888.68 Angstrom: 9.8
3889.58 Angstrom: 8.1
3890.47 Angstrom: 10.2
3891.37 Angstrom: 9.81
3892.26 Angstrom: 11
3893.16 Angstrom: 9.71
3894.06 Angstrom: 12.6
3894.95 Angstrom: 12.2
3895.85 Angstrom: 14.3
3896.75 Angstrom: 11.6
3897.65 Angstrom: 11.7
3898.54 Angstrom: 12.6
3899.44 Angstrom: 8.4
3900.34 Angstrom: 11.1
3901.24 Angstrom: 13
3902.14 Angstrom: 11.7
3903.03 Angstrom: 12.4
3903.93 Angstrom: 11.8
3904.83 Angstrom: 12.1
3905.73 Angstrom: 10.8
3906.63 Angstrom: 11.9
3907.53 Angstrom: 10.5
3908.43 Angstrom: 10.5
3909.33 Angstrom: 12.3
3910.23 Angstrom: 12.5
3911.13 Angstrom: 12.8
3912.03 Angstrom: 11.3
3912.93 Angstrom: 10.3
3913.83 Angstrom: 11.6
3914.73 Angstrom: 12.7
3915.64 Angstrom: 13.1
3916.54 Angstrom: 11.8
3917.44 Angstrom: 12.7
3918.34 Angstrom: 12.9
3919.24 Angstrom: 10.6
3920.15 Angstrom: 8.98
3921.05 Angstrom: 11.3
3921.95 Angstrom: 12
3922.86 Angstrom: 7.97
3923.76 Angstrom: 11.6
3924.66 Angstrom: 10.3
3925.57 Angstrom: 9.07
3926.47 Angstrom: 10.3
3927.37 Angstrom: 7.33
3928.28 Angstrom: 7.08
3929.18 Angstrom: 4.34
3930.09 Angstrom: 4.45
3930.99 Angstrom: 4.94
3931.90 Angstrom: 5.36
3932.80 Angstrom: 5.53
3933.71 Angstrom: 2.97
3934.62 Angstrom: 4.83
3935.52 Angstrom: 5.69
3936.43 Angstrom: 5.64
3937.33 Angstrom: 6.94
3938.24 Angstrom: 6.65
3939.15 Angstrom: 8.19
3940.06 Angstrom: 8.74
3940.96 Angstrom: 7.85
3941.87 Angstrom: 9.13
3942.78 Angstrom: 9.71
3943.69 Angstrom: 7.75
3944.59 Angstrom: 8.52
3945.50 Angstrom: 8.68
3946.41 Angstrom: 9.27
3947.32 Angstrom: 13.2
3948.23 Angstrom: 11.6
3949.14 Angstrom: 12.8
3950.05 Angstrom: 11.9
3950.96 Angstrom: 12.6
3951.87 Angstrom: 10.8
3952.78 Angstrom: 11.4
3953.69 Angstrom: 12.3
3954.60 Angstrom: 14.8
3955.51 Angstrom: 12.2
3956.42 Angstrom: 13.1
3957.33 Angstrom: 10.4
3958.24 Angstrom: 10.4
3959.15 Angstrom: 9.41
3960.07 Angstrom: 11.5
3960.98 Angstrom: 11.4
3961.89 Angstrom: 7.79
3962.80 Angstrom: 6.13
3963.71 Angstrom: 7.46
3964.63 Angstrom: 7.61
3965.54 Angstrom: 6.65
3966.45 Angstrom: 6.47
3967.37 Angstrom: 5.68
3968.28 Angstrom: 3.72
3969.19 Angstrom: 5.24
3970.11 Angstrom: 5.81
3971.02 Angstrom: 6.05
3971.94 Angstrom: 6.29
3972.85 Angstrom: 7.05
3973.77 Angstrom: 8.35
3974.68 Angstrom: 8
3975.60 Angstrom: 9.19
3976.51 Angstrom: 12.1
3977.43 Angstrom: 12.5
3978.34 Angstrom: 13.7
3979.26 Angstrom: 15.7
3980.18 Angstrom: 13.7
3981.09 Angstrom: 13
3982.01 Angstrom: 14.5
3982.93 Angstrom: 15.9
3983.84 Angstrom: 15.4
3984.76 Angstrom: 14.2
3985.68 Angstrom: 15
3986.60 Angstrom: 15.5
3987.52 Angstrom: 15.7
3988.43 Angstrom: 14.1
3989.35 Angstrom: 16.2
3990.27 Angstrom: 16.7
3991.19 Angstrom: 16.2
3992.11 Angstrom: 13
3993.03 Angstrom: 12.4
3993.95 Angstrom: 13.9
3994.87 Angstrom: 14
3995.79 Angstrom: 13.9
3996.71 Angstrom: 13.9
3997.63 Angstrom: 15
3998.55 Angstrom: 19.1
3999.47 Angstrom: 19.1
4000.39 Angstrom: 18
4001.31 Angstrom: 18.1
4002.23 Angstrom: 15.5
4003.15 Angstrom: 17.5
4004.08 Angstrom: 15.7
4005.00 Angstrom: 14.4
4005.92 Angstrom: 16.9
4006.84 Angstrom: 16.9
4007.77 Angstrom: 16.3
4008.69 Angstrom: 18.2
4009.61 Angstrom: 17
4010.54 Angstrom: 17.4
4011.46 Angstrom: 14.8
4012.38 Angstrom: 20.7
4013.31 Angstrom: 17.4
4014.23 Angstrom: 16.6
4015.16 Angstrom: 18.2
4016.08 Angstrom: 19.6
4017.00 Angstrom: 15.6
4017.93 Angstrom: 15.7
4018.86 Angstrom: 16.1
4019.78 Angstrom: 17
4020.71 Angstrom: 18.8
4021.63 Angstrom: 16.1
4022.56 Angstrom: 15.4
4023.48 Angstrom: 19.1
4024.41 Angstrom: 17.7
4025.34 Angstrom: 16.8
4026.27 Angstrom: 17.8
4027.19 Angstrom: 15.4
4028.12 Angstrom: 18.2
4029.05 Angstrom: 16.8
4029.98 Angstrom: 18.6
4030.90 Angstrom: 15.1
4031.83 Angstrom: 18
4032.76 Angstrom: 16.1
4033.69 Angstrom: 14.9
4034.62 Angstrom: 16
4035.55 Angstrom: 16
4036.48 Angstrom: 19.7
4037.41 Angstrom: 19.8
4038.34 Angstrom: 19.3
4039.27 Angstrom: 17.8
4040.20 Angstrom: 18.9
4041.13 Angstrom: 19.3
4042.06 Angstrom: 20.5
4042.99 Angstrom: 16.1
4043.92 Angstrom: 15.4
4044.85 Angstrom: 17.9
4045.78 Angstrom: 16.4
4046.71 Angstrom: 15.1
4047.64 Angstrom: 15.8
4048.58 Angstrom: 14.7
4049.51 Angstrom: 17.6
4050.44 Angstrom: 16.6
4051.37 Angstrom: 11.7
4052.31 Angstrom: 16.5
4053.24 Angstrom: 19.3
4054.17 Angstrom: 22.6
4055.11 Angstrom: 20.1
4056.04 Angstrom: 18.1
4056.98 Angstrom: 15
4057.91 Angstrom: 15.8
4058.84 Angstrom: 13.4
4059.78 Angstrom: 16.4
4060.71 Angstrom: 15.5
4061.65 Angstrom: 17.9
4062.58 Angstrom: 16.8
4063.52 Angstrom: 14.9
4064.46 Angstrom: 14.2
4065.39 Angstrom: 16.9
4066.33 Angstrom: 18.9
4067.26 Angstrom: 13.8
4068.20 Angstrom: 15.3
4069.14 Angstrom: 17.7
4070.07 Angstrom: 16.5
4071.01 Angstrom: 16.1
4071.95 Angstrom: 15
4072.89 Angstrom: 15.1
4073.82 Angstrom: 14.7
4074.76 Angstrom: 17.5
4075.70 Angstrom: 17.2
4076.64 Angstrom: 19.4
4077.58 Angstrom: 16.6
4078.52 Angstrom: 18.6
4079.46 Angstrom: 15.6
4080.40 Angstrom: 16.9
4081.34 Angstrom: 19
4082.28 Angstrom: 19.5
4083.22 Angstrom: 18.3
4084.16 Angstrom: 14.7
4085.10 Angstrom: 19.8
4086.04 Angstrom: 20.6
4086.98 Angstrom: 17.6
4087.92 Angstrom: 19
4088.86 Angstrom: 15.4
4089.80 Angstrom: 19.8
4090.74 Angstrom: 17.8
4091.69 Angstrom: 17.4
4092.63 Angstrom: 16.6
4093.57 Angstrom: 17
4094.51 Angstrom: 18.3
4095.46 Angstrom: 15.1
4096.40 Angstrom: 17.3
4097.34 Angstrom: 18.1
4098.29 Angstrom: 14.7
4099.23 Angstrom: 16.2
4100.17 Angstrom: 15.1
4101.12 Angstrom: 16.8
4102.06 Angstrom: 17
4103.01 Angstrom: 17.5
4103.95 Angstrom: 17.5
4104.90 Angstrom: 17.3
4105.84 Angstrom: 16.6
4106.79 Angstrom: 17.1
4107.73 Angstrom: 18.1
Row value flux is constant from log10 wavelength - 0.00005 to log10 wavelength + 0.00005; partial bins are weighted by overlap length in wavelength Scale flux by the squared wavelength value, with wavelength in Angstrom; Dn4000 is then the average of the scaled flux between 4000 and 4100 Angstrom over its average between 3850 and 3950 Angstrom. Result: 2.01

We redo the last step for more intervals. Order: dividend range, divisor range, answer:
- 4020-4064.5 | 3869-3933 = 1.87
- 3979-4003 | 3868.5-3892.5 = 1.93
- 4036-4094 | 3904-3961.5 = 1.86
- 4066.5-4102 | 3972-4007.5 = 1.24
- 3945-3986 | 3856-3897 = 1.28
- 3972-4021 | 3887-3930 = 1.47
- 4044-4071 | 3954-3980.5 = 1.86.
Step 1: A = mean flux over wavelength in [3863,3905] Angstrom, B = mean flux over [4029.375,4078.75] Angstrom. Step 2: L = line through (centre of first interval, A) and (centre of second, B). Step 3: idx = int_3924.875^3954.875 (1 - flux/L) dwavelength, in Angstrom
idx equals 8.58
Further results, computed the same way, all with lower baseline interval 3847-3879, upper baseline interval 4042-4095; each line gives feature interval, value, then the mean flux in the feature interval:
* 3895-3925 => -4.44 Angstrom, 11.6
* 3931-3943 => 5.00 Angstrom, 6.58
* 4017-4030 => -1.74 Angstrom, 17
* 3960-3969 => 3.79 Angstrom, 7.21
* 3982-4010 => -3.95 Angstrom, 15.8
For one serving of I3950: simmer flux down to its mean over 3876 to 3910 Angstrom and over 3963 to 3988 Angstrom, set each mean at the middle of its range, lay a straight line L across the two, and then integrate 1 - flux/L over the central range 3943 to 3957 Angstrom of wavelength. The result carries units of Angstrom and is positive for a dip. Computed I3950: -1.5 Angstrom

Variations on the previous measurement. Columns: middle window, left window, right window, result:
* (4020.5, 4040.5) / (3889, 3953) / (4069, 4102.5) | -3.5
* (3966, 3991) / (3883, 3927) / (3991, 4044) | 5.9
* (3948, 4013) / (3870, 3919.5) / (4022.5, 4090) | 5.6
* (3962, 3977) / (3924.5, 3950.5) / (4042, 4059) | 4.9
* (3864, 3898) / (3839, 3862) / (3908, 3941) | -3.3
